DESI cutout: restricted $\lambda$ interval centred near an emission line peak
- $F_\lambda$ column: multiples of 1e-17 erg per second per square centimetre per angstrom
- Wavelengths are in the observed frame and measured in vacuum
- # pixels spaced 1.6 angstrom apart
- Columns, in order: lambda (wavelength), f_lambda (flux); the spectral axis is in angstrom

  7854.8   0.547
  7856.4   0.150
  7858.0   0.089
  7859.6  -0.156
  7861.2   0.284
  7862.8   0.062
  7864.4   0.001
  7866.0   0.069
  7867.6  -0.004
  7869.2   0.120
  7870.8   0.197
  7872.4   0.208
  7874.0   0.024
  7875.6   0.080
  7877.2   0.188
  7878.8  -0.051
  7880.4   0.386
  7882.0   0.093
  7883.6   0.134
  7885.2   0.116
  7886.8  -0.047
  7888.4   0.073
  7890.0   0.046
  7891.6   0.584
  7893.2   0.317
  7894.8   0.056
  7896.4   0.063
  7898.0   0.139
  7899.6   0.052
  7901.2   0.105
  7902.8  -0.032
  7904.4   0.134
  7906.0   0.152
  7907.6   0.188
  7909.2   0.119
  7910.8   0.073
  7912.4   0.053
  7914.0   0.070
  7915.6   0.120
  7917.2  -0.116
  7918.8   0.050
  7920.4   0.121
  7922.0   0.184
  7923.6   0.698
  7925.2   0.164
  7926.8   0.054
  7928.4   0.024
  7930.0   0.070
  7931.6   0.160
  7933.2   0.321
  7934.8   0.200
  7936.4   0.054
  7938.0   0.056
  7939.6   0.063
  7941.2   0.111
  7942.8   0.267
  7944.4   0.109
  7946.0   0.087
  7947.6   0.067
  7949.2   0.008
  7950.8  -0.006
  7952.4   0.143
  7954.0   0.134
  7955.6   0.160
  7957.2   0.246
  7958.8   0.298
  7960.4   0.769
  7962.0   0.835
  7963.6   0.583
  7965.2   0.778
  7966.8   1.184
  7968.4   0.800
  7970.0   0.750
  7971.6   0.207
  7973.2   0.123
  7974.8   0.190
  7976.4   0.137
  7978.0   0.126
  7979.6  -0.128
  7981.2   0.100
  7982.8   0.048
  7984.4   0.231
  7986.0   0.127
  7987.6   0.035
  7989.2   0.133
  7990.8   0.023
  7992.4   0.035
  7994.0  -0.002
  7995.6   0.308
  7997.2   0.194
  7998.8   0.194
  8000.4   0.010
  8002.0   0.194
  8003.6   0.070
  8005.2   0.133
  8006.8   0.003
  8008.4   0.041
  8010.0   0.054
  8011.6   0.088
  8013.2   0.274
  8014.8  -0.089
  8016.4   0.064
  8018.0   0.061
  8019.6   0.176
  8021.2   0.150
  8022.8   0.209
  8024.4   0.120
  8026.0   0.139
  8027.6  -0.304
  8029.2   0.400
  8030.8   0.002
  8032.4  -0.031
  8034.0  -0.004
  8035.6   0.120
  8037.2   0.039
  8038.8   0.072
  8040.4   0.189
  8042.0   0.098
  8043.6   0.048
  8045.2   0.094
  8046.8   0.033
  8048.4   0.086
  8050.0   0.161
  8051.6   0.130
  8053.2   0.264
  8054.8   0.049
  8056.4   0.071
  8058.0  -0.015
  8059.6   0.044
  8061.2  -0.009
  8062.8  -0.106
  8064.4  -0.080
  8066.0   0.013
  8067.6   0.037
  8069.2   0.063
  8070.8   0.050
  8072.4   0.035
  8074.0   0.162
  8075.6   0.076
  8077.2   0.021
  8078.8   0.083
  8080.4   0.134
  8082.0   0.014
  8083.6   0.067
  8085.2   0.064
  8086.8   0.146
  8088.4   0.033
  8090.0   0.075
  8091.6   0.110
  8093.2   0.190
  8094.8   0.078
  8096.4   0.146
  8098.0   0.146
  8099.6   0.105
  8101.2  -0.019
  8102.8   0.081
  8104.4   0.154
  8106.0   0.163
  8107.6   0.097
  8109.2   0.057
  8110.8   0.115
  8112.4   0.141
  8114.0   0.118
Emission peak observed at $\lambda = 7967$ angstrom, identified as [O II]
